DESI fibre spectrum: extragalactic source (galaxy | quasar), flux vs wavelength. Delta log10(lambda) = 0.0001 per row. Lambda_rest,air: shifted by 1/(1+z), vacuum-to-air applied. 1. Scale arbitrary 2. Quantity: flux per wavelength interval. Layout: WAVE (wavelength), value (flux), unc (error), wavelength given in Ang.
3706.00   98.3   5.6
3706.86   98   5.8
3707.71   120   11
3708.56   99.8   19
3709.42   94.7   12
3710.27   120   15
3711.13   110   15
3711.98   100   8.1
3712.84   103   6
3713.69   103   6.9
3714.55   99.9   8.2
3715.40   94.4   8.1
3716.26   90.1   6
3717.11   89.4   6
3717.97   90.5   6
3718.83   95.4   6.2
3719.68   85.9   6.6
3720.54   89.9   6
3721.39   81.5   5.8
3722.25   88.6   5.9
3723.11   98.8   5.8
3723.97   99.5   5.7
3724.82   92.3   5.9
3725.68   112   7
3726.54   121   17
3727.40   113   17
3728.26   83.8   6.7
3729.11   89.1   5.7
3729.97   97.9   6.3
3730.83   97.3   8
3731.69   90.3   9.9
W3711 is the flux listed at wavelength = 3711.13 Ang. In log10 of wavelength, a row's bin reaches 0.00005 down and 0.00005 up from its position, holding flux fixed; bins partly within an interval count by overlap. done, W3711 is 110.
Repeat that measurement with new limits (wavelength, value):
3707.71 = 120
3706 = 98.3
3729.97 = 97.9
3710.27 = 120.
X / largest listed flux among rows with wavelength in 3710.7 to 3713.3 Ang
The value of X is 110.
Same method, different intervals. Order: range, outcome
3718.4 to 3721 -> 95.4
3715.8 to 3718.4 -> 90.5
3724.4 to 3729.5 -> 121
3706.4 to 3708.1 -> 120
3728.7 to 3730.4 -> 97.9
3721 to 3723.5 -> 98.8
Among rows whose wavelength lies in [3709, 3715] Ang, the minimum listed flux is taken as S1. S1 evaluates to 94.7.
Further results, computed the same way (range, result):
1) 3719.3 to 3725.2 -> 81.5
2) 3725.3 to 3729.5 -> 83.8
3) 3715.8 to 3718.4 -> 89.4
